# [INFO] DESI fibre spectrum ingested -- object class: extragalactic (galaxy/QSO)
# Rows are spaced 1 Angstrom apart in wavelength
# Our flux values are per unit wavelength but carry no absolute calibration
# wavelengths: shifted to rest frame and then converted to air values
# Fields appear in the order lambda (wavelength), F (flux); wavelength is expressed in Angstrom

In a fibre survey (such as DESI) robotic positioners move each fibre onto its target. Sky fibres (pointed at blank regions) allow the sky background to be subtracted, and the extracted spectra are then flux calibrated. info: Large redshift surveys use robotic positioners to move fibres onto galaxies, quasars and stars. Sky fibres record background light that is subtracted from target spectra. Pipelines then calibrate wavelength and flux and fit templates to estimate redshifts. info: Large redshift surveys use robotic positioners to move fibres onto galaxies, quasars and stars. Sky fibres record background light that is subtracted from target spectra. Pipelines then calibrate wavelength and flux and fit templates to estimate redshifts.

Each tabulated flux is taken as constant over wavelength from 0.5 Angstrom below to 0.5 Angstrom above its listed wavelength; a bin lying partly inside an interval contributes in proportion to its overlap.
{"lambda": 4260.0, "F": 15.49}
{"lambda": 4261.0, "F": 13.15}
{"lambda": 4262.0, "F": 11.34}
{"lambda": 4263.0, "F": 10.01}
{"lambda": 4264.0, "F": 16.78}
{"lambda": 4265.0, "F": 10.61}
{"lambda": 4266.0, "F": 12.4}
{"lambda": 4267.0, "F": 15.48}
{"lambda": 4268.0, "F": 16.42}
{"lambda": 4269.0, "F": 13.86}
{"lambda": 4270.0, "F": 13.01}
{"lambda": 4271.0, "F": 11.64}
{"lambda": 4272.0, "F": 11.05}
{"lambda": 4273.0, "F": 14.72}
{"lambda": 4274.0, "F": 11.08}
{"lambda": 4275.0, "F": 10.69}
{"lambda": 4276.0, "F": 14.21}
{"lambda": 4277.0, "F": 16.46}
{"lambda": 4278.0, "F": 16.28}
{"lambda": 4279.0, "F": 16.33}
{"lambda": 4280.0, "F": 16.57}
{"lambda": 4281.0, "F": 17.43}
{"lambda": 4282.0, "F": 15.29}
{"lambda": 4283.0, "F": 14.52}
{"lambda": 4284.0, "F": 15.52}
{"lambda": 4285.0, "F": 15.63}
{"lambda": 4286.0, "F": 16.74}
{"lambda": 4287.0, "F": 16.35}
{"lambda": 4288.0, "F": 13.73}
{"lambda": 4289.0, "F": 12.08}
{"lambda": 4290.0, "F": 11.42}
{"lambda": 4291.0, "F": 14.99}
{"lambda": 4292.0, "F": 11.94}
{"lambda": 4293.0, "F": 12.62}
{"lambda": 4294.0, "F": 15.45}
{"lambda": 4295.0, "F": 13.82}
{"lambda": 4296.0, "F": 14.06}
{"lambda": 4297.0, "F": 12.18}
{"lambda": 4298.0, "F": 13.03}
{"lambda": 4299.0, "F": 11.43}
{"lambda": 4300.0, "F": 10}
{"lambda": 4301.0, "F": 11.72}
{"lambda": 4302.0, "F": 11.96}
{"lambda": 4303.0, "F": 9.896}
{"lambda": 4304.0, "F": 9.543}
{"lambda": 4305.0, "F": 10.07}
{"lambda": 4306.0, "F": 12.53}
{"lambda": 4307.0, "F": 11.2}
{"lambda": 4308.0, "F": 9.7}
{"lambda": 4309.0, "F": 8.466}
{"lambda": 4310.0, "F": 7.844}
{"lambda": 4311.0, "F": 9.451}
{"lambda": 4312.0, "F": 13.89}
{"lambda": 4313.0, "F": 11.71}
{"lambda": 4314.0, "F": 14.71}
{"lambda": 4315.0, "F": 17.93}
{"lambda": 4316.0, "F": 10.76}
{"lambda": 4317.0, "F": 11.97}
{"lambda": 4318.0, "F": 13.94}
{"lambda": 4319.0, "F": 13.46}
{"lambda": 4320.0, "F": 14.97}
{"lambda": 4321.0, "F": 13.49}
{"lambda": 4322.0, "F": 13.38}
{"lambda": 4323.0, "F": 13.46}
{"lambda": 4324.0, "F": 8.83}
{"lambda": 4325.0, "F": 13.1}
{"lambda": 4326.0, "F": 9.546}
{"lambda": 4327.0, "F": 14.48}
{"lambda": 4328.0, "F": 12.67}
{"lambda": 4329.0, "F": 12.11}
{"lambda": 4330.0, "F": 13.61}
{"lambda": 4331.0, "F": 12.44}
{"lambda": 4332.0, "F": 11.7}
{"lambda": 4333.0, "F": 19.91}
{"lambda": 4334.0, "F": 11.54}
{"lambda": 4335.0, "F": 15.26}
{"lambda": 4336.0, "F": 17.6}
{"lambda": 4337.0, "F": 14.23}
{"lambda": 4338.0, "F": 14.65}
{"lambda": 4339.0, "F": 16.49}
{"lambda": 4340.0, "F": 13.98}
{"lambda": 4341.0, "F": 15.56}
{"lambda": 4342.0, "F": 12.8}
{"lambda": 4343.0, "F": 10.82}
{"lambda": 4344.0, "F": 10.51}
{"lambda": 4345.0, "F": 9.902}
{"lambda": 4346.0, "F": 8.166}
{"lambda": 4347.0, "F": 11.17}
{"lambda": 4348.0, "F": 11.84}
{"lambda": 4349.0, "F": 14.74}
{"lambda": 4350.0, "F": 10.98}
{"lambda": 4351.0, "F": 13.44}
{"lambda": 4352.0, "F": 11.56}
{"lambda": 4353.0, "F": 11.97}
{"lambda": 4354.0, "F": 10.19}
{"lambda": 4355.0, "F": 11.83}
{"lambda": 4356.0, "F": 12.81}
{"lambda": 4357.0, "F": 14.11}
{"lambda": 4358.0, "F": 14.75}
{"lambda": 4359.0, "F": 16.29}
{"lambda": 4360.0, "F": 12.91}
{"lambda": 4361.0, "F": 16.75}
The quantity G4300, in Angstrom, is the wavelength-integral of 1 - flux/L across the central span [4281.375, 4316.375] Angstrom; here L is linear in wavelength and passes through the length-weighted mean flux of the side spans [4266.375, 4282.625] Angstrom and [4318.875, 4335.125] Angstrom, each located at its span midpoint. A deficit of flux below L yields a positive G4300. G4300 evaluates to 2.9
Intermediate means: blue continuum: 14.4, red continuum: 13.1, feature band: 12.7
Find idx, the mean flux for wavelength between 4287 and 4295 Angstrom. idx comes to 13.4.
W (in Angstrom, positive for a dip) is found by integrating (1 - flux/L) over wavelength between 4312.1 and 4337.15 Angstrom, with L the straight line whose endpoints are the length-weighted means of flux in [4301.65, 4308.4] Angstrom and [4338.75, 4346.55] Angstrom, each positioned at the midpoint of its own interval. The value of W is -4.4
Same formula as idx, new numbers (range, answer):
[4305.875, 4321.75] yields 12.3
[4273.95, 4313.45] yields 13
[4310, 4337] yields 13.2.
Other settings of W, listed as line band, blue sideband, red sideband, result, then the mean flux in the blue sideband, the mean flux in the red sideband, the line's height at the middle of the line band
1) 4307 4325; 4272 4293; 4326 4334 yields 1.97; 14.5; 13.4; 13.7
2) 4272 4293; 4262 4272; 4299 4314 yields -3.92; 13.1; 10.7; 12.2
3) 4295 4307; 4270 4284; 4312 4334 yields 1.90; 14.3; 13.2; 13.7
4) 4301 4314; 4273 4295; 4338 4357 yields 2.81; 14.5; 12.3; 13.7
